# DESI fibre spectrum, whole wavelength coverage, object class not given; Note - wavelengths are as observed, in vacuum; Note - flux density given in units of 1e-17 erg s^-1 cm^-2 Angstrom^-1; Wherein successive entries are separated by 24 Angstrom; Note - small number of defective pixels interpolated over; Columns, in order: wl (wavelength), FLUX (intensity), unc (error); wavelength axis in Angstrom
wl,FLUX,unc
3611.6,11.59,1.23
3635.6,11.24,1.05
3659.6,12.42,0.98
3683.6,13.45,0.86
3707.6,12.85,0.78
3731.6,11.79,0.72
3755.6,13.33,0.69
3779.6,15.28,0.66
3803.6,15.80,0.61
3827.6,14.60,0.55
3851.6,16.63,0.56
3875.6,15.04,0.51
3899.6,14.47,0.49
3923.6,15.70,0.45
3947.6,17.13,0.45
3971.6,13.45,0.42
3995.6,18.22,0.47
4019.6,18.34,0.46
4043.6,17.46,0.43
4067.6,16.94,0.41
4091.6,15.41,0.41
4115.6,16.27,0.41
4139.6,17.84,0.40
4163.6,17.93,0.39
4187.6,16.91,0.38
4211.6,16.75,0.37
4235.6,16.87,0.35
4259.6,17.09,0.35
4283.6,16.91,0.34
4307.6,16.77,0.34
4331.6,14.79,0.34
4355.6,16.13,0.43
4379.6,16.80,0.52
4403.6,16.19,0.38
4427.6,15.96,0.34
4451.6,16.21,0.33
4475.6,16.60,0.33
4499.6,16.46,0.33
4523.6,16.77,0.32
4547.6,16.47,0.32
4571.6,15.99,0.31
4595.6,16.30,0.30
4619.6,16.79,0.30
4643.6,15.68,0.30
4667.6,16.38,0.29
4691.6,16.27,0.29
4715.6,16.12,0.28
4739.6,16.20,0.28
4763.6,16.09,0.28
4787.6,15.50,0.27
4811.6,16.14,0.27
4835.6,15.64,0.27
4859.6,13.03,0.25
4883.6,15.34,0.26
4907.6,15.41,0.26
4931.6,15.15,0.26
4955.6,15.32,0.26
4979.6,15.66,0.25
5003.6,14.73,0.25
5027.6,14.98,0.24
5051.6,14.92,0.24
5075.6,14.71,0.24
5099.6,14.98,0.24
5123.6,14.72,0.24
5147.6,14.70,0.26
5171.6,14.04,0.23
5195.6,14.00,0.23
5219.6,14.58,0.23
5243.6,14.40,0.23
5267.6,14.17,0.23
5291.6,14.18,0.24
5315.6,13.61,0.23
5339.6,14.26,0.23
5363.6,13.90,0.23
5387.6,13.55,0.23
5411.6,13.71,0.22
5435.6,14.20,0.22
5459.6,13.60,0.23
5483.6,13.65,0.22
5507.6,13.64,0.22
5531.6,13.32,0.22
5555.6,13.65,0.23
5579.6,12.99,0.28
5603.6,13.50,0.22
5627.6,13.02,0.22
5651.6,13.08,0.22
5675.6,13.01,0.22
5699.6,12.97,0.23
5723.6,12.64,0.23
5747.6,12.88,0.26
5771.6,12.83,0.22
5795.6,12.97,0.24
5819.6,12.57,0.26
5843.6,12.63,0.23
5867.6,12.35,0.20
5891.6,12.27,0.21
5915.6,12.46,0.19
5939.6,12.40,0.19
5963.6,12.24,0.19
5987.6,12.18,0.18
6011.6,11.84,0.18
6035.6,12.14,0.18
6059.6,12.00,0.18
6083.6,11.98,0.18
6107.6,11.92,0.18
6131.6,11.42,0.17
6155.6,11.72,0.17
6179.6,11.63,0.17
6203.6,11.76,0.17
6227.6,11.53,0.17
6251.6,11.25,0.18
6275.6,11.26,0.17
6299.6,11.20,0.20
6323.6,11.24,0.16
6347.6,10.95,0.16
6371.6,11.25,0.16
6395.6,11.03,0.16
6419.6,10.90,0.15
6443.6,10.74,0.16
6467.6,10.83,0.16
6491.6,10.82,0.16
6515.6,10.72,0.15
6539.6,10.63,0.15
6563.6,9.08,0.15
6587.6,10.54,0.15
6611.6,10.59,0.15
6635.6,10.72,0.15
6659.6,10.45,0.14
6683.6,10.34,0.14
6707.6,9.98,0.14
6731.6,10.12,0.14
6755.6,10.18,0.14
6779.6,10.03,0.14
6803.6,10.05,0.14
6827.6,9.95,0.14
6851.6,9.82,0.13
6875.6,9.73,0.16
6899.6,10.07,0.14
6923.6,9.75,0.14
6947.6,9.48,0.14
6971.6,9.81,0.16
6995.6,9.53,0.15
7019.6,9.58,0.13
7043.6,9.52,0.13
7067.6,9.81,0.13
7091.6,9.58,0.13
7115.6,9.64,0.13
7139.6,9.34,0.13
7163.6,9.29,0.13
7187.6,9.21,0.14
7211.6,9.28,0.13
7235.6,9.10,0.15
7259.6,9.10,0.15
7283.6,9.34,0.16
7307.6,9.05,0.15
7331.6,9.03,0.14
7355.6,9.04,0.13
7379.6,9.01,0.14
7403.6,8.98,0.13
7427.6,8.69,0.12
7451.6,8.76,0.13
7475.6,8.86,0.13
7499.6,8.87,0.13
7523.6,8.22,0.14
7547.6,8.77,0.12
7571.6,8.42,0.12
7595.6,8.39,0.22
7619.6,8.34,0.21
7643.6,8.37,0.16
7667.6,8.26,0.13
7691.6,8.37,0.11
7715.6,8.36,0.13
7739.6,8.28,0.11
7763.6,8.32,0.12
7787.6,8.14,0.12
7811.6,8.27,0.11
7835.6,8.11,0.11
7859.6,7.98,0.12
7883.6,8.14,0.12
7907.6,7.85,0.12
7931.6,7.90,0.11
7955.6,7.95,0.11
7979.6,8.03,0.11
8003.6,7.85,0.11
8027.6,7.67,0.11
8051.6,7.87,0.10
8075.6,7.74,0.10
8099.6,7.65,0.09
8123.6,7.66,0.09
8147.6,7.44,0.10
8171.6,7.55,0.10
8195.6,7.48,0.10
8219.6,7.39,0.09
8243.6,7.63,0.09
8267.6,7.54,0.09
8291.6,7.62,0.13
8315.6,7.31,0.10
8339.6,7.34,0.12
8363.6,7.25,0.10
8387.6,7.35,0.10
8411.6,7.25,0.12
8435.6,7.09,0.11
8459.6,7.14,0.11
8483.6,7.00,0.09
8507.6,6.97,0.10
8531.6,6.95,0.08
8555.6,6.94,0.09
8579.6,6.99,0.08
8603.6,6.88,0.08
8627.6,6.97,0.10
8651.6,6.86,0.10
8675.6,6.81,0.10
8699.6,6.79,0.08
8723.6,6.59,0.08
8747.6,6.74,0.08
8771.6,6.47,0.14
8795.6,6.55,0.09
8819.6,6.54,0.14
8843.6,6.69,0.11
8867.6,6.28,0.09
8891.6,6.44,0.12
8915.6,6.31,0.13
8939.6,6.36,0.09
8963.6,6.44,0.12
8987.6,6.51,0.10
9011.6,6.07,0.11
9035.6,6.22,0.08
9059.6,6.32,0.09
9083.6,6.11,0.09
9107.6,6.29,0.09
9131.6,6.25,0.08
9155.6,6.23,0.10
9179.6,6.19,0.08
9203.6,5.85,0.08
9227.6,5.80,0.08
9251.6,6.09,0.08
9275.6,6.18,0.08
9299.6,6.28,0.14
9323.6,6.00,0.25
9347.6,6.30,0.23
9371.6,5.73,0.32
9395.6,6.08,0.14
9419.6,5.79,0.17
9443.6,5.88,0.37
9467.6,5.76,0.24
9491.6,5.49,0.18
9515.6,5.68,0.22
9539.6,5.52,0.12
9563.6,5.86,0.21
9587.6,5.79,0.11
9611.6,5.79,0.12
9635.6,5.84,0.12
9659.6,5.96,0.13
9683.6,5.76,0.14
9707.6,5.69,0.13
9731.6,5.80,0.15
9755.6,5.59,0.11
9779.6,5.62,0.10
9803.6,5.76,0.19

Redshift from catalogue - 0.000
